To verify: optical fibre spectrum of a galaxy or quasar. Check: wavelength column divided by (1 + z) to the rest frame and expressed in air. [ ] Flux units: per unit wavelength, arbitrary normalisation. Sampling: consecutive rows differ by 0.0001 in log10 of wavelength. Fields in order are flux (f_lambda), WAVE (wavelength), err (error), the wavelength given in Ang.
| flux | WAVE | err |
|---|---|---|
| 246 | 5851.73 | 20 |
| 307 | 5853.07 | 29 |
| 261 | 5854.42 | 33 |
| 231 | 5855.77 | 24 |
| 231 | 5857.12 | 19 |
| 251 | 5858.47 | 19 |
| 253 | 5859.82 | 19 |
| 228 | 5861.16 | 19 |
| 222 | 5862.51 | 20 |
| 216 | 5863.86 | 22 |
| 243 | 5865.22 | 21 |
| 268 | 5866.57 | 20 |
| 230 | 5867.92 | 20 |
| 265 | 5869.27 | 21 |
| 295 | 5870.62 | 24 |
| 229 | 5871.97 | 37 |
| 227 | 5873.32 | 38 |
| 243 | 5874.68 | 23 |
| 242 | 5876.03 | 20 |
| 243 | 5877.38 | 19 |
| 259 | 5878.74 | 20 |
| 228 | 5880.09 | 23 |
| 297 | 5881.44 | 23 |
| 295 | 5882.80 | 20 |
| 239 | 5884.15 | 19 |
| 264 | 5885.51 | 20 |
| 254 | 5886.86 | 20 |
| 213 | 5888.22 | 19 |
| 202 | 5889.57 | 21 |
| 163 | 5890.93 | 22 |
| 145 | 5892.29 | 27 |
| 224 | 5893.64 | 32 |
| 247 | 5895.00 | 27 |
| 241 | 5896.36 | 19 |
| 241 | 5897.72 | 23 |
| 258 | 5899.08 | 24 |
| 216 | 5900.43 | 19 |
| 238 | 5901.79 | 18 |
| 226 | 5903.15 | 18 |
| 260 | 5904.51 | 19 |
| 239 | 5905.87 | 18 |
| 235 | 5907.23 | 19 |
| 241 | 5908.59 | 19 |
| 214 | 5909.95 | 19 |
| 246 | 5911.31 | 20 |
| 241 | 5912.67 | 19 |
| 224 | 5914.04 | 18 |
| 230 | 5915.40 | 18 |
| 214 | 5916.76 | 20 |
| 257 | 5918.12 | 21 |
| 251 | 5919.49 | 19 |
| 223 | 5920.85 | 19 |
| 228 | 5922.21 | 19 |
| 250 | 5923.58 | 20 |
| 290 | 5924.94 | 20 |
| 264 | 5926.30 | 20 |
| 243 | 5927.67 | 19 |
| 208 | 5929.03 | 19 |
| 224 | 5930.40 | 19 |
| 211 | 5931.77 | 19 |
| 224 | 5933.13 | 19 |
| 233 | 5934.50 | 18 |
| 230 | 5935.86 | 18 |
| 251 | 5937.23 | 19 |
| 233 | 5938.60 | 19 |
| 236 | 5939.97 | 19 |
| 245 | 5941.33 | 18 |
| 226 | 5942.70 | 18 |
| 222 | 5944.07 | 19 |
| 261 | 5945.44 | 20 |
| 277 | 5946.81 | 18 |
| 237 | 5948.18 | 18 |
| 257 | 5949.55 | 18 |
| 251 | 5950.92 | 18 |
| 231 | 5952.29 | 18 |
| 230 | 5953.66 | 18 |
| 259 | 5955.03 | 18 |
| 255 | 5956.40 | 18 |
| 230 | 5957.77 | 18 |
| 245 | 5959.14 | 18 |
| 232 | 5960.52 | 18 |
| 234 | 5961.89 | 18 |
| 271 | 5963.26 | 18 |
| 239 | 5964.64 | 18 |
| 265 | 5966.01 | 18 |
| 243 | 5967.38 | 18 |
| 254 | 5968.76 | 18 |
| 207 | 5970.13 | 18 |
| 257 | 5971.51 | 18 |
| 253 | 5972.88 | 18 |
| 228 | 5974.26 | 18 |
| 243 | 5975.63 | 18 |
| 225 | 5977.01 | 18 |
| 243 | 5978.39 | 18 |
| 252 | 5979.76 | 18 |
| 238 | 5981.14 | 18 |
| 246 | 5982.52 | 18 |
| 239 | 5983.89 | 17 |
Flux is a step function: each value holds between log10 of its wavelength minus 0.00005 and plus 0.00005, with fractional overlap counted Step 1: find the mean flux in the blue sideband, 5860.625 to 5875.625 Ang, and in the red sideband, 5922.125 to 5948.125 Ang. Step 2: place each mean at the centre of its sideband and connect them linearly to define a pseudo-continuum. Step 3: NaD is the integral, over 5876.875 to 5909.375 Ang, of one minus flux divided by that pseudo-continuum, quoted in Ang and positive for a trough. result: 0.7 Ang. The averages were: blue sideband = 242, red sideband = 240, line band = 236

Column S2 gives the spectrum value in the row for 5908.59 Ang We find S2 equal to 241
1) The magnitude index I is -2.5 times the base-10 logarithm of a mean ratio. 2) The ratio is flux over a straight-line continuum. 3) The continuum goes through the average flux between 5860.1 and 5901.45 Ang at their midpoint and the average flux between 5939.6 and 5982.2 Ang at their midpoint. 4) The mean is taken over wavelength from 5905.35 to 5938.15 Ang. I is 0.02 mag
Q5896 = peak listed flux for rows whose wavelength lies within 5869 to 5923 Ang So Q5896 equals 297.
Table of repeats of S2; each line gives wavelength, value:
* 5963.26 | 271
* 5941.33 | 245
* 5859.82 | 253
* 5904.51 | 260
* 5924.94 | 290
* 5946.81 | 277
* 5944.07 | 222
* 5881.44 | 297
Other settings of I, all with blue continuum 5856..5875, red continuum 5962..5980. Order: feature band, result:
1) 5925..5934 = 0.05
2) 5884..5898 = 0.11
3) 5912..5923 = 0.05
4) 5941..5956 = -0.01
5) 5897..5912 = 0.02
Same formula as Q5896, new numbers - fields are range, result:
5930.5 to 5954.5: 277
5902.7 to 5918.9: 260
